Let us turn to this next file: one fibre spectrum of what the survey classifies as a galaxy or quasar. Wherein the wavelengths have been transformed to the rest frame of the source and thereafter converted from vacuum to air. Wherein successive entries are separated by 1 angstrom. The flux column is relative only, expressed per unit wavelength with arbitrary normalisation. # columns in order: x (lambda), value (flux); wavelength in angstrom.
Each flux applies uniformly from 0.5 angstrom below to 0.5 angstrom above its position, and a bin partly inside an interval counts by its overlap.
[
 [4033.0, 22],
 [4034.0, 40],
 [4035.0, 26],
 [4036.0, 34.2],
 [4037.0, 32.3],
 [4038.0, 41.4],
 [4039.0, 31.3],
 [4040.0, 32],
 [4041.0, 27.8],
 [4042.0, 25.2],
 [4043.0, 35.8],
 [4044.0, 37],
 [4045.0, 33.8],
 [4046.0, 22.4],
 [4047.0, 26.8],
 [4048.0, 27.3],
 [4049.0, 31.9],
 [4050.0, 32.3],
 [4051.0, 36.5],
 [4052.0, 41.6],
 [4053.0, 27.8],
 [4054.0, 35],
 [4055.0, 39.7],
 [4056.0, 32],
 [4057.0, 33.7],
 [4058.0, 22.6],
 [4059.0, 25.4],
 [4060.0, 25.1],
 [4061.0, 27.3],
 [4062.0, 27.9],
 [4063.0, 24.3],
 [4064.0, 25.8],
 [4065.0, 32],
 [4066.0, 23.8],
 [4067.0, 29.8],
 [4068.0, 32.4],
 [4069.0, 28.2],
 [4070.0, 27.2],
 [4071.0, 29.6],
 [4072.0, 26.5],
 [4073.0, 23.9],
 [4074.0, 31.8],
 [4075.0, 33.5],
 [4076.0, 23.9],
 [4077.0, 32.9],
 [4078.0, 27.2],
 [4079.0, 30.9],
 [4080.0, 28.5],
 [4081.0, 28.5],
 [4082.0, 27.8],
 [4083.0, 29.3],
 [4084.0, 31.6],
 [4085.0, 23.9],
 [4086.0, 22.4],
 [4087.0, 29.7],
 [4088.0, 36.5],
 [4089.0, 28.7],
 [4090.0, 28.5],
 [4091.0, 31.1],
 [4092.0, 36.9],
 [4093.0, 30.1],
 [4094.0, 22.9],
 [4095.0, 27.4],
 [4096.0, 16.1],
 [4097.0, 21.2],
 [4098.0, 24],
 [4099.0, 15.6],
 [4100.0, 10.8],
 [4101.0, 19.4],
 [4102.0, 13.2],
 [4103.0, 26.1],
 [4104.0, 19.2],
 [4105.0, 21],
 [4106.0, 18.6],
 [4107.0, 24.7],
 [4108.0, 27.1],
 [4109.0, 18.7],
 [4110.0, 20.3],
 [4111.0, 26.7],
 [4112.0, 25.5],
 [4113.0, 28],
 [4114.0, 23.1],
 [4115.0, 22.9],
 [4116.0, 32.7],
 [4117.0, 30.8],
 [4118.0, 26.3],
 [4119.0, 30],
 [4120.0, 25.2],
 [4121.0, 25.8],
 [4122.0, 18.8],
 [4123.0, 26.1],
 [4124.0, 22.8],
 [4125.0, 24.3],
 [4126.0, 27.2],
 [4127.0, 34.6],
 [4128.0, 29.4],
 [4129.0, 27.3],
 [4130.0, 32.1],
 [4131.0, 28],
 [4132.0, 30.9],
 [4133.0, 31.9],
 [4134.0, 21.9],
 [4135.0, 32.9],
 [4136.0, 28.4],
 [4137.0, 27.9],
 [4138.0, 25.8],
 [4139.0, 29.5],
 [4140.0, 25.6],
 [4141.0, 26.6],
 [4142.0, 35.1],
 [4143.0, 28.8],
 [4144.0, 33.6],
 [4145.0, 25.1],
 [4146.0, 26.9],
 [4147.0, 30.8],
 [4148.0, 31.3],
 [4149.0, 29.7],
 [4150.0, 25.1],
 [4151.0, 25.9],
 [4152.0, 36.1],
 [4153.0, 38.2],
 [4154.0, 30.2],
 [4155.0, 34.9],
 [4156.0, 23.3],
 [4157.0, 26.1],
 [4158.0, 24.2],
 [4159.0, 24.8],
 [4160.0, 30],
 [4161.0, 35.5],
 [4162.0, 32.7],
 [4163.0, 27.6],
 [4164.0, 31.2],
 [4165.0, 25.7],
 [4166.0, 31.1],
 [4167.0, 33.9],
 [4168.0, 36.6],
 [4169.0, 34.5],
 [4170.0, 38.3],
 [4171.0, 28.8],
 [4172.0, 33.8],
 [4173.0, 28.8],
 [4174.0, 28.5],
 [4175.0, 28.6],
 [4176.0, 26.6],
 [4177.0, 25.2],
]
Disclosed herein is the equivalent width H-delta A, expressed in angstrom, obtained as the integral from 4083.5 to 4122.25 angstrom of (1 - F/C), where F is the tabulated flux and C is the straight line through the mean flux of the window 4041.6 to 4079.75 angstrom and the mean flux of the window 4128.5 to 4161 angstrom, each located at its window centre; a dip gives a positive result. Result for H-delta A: 6.26 angstrom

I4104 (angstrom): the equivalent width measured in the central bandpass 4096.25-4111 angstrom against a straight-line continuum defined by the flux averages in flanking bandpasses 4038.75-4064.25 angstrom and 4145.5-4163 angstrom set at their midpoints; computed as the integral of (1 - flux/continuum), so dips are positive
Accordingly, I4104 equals 4.8 angstrom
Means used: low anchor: 30.4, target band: 20.2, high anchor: 29.7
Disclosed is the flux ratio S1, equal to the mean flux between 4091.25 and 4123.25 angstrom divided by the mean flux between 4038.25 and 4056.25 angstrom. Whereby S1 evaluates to 0.74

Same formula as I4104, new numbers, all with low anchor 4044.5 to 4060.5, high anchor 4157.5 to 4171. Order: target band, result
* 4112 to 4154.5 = 3.7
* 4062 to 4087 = 2.2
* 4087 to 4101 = 2.6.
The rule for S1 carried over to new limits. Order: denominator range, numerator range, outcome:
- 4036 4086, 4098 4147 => 0.86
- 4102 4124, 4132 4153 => 1.20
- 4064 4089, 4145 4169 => 1.05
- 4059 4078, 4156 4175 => 1.09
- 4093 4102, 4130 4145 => 1.46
